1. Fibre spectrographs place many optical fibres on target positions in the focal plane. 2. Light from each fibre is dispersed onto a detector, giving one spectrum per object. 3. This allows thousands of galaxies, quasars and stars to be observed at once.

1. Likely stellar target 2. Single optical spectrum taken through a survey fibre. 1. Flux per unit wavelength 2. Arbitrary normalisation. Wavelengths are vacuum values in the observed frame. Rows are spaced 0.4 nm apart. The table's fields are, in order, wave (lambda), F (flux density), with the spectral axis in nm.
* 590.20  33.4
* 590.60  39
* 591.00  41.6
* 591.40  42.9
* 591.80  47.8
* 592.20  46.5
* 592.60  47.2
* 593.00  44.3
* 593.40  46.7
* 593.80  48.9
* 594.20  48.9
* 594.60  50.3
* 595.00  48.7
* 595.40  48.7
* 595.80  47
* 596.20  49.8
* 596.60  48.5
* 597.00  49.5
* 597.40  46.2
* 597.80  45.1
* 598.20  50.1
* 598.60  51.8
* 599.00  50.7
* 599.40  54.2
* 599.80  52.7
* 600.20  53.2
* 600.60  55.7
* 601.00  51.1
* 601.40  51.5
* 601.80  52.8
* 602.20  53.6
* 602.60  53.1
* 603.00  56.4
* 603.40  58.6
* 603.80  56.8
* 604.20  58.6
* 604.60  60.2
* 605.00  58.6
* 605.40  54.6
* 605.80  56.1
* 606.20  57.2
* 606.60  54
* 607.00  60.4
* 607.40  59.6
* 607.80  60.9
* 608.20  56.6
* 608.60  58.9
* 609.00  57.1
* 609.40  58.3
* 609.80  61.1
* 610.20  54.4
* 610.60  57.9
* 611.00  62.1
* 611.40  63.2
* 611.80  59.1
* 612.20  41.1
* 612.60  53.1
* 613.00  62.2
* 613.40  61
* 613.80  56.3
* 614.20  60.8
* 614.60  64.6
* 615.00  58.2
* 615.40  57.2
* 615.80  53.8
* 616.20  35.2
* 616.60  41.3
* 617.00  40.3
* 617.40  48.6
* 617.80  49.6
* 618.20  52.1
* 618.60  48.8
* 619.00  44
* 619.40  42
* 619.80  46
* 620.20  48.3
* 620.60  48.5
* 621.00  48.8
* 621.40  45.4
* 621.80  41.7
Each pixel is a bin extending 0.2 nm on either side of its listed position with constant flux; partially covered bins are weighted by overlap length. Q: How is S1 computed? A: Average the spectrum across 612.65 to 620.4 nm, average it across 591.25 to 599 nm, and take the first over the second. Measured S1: 1.07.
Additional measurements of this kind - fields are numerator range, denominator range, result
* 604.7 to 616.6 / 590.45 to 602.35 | 1.16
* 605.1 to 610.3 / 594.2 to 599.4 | 1.18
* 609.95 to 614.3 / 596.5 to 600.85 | 1.13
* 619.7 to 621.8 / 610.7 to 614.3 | 0.82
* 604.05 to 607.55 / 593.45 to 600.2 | 1.16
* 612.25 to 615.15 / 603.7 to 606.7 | 1.02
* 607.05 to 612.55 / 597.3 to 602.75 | 1.12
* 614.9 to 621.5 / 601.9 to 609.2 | 0.83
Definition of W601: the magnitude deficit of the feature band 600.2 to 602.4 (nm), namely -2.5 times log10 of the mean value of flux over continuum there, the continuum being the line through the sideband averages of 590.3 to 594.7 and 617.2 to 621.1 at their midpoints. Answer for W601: -0.15 mag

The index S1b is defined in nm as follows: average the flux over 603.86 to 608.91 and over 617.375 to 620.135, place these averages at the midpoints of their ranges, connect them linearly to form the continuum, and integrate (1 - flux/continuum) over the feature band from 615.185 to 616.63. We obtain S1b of 0.06 nm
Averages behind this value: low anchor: 57.9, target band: 47.6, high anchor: 47.3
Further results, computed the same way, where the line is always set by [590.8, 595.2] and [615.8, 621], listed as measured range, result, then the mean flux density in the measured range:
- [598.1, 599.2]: -0.104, 50.9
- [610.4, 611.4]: -0.315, 60.6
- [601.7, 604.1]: -0.470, 55.5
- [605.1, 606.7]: -0.328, 55.8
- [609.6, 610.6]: -0.253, 57.8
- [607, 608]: -0.304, 60.3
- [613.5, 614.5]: -0.291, 59.4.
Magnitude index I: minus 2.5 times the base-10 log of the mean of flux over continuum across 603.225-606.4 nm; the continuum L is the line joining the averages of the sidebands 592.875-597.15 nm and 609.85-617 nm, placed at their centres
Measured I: -0.11 mag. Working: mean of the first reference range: 48.4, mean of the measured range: 57.6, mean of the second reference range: 55.1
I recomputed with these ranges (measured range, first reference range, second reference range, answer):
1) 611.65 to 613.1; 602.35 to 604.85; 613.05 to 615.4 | 0.12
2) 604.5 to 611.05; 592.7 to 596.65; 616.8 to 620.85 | -0.22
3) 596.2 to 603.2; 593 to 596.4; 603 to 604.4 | 0.04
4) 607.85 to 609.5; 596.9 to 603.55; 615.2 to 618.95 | -0.17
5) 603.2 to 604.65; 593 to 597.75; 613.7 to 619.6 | -0.19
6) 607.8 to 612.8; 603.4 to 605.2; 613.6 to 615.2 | 0.04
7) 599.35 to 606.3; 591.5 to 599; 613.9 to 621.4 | -0.14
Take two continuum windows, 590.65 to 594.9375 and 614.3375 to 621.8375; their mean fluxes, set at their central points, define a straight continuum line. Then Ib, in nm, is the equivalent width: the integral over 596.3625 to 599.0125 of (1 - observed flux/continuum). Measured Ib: -0.114 nm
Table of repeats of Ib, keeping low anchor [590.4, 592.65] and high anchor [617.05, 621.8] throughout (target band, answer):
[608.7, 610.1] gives -0.38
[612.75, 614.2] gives -0.42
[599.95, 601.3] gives -0.25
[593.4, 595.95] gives -0.25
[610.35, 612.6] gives -0.50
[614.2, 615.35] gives -0.35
